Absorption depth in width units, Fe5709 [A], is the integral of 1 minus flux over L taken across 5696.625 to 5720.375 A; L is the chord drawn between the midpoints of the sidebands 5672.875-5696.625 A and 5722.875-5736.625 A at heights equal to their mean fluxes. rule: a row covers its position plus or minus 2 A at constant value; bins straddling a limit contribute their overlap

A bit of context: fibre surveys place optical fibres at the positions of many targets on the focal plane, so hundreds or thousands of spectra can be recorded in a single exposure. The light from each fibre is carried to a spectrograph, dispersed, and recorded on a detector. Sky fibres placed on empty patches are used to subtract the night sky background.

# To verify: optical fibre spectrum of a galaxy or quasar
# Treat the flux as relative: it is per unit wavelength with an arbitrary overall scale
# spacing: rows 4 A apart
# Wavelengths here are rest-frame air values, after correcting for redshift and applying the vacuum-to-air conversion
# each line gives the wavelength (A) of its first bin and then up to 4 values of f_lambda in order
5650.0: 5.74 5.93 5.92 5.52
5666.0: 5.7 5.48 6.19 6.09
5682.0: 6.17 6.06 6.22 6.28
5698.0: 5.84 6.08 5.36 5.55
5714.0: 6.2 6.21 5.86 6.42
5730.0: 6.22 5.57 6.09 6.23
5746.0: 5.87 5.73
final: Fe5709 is 0.9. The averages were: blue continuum 6.16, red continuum 6.05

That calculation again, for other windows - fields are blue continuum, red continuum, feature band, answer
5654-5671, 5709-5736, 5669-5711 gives -0.8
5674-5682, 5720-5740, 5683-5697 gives -0.1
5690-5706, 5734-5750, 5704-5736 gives 0.3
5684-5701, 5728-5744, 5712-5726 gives -0.2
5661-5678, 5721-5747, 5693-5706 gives -0.1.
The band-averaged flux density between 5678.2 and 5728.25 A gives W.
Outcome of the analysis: 6.02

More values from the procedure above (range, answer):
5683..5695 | 6.18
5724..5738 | 6.07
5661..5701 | 5.97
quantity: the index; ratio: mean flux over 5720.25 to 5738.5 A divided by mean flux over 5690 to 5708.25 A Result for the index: 1.02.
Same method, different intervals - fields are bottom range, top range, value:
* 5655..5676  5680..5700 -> 1.06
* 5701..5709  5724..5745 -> 1.08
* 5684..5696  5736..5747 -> 0.98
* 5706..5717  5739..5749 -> 1.04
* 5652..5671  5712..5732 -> 1.08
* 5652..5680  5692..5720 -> 1.02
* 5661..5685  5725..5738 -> 1.03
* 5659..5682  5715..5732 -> 1.06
